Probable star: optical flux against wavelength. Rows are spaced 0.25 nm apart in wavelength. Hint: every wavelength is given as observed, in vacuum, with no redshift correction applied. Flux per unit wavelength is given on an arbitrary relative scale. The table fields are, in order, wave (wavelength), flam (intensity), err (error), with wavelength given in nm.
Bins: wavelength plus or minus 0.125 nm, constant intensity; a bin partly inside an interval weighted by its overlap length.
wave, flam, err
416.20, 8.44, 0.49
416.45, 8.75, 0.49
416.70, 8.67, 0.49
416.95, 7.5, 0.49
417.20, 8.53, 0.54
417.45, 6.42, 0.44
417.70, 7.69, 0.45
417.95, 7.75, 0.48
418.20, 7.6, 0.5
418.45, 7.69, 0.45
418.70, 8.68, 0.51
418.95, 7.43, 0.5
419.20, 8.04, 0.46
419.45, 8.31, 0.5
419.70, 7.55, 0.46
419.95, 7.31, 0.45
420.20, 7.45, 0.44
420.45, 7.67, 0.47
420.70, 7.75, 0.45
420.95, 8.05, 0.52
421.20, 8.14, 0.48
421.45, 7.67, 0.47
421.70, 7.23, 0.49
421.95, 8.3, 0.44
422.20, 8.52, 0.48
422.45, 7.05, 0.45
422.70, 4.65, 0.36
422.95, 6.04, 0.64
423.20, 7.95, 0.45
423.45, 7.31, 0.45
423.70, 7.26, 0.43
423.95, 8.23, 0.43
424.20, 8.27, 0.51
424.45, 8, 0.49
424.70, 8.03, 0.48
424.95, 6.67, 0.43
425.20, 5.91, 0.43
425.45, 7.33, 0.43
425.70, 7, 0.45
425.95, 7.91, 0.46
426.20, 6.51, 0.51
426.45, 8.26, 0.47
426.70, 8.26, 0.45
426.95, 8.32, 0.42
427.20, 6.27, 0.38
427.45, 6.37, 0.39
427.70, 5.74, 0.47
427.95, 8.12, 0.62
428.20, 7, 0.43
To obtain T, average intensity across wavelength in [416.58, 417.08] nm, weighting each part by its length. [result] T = 8.08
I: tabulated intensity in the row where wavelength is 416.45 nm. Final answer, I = 8.75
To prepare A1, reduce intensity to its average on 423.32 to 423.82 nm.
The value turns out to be 7.29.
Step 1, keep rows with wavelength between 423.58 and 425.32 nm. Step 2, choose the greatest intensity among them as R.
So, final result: 8.27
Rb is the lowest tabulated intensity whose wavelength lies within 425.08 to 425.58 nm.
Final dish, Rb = 5.91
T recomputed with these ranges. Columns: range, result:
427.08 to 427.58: 6.31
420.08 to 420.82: 7.62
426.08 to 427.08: 7.84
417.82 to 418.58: 7.69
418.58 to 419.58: 8.11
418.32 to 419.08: 7.93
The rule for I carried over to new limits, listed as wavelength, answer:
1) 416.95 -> 7.5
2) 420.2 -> 7.45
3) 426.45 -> 8.26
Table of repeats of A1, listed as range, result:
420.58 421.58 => 7.9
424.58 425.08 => 7.33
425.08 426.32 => 6.94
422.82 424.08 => 7.35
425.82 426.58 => 7.56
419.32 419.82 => 7.93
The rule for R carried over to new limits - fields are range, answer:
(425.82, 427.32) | 8.32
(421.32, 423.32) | 8.52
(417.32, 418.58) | 7.75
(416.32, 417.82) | 8.75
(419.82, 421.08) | 8.05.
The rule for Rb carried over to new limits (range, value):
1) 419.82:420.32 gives 7.31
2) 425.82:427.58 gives 6.27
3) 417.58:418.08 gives 7.69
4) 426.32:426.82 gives 8.26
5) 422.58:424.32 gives 4.65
